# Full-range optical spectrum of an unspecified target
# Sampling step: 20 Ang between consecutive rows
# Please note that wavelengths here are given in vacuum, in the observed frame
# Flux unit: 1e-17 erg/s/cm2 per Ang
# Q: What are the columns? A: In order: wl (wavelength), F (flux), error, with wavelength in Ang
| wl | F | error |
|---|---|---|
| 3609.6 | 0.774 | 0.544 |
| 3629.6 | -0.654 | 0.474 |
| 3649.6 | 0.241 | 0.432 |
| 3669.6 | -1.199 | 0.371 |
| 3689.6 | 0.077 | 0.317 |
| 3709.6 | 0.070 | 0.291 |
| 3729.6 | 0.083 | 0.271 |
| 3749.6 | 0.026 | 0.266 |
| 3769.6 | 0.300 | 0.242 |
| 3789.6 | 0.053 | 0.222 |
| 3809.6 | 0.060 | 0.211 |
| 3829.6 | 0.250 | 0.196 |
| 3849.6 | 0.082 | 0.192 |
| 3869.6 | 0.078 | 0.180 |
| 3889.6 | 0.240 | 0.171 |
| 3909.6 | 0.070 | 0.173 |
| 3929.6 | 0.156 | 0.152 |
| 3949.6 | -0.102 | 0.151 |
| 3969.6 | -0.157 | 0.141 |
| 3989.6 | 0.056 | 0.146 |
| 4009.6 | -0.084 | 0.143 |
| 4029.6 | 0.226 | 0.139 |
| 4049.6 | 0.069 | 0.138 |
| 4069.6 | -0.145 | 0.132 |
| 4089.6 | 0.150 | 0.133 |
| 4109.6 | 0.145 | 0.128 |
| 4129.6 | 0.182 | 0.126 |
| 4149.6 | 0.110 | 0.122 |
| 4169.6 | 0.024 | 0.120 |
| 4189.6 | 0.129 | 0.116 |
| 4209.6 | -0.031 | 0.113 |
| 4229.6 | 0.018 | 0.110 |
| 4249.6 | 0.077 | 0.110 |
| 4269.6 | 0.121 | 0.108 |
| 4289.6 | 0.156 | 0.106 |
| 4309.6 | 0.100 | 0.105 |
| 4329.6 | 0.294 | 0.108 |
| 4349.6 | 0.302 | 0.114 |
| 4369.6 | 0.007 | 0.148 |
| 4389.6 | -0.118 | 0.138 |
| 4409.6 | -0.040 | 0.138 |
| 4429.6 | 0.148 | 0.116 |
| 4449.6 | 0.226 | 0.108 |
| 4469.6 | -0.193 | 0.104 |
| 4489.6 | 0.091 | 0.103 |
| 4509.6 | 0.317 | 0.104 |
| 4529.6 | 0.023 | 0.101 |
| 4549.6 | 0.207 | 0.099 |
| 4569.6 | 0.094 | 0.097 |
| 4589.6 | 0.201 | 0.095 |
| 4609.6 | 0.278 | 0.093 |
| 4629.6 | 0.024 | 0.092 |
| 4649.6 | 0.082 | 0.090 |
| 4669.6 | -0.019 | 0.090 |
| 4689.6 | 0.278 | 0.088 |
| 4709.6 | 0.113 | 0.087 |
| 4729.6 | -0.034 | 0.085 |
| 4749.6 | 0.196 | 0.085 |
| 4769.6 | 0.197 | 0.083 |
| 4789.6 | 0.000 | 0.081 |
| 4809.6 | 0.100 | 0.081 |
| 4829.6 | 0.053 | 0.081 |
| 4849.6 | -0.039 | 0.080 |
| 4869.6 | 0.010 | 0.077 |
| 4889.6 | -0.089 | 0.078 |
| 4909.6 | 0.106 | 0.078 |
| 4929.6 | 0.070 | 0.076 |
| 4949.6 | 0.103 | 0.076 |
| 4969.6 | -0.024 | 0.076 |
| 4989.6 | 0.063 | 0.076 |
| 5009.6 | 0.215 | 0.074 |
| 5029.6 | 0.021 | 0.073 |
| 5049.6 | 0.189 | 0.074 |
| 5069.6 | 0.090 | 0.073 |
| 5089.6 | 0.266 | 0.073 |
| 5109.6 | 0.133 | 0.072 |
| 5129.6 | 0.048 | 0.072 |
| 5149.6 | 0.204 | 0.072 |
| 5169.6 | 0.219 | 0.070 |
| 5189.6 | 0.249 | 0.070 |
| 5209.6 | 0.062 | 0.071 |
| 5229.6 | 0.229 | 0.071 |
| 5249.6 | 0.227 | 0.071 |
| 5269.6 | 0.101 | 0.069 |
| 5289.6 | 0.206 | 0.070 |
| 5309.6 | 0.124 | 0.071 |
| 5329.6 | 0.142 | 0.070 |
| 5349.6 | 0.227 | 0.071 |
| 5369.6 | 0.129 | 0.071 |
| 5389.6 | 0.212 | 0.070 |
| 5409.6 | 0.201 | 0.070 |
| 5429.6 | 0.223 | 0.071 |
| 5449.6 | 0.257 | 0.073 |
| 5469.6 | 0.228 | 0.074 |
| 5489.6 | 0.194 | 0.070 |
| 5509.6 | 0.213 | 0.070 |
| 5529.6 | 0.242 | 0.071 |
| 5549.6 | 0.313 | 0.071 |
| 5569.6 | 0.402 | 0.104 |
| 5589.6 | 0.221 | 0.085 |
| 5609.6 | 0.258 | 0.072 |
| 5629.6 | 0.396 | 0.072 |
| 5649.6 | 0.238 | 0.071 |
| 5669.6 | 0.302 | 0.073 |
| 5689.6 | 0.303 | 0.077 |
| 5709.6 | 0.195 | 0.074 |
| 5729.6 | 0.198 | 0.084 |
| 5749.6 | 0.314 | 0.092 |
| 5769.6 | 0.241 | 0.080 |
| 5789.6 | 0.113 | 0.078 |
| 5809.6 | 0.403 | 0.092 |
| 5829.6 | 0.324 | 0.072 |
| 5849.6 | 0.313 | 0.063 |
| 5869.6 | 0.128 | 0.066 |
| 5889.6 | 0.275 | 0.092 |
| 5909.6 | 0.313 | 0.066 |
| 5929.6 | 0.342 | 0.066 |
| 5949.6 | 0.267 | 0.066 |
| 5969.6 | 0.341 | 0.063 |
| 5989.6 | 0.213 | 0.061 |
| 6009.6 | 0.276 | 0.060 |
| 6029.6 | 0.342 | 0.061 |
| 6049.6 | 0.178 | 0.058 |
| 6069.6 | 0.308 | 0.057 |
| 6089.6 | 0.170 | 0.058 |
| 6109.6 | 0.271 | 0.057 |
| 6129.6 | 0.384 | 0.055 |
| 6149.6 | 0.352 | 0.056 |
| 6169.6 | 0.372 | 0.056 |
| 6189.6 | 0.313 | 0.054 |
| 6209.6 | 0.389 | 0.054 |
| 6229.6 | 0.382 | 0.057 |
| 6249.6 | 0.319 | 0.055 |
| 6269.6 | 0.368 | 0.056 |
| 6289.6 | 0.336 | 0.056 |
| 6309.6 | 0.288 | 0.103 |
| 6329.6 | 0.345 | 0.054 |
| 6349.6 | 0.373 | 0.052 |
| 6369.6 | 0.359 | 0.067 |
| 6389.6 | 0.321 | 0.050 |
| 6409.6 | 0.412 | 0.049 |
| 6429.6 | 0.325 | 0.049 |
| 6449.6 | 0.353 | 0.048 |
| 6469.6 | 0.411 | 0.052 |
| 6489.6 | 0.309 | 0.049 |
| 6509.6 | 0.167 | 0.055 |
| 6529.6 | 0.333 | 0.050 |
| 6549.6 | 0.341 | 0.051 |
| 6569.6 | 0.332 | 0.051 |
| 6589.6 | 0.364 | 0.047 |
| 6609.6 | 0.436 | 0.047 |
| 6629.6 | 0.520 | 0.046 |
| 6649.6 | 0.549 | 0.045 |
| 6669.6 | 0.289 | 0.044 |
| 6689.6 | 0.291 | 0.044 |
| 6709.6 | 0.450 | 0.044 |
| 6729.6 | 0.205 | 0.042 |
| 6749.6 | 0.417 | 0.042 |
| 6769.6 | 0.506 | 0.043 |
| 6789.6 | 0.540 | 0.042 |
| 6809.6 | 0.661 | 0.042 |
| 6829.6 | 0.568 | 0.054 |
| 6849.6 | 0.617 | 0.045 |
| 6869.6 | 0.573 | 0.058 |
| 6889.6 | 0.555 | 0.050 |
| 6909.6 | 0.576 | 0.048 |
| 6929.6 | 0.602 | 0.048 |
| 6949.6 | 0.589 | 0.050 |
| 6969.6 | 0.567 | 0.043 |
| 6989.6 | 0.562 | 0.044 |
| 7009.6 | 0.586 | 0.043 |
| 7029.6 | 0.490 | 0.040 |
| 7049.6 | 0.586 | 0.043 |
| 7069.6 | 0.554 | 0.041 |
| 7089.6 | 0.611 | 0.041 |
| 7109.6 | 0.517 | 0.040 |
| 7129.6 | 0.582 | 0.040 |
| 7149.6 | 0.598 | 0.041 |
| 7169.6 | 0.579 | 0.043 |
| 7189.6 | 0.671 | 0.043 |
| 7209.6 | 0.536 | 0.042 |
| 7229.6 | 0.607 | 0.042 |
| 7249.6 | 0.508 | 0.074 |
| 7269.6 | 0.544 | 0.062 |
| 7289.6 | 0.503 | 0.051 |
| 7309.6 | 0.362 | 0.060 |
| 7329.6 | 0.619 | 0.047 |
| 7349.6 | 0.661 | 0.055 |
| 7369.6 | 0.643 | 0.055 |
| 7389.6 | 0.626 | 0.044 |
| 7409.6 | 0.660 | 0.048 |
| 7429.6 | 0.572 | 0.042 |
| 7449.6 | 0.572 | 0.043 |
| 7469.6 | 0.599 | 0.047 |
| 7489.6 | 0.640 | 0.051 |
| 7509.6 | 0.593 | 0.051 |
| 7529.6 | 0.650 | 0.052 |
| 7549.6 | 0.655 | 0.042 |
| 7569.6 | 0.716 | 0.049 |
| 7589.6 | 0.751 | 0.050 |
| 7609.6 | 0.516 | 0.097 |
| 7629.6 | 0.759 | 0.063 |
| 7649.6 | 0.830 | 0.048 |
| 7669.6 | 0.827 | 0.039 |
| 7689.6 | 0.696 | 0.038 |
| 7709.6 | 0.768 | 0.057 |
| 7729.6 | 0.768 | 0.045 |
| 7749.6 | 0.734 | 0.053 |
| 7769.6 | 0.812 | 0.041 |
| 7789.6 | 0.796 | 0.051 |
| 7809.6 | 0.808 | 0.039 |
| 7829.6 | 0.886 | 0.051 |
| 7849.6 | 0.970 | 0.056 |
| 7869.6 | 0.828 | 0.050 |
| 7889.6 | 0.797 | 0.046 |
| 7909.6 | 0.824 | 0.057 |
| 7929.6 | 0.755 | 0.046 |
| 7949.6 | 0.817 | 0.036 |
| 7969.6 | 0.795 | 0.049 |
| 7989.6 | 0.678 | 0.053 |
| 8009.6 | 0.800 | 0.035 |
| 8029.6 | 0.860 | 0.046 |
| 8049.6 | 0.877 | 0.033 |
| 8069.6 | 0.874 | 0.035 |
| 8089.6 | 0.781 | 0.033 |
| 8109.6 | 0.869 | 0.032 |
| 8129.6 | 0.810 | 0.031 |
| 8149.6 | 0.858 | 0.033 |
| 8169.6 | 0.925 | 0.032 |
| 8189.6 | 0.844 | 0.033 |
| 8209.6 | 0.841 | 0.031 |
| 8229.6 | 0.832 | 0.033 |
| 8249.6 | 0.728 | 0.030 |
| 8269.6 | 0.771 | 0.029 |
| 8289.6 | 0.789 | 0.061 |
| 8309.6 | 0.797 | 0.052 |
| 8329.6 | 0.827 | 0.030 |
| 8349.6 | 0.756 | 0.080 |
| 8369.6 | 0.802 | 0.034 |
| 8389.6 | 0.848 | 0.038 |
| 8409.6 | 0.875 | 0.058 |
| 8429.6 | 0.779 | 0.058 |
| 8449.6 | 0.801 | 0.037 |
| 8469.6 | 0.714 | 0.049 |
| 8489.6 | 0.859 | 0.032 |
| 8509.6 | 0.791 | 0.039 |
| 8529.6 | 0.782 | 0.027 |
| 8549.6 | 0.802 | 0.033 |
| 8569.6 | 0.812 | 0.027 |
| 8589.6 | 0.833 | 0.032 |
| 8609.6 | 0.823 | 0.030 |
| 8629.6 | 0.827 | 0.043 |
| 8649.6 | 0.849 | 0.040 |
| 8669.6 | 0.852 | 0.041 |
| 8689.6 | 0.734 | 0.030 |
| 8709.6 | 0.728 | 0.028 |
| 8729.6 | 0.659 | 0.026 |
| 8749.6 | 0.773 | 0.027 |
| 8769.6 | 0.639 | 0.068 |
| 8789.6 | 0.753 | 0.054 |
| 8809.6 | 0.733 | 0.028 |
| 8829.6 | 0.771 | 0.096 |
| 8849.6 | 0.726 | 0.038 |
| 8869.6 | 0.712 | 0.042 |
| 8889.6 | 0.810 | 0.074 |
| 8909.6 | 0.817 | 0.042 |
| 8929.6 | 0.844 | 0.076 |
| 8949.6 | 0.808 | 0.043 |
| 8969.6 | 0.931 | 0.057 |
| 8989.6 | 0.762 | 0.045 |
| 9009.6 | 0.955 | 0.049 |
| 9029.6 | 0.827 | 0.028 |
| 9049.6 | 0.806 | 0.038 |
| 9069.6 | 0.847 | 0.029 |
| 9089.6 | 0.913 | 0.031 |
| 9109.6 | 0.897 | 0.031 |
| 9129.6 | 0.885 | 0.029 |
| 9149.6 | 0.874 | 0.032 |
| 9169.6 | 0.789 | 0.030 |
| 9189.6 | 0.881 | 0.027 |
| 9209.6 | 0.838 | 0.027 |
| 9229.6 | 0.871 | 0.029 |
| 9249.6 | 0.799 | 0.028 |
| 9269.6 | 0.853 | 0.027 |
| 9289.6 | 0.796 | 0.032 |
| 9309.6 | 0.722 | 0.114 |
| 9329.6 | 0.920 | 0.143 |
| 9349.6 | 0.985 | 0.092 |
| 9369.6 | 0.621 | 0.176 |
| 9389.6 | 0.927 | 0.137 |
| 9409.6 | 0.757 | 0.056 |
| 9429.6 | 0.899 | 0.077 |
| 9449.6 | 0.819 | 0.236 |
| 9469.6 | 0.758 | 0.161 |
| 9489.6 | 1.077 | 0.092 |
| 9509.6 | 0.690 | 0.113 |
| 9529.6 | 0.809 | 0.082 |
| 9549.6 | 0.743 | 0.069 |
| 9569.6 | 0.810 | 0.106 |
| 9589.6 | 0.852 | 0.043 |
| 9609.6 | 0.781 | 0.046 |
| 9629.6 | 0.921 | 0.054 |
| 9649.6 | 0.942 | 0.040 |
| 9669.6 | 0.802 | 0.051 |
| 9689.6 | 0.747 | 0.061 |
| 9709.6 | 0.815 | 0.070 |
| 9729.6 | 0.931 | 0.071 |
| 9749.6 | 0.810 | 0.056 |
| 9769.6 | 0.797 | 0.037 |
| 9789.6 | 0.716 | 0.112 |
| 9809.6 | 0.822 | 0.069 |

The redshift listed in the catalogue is 0.70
